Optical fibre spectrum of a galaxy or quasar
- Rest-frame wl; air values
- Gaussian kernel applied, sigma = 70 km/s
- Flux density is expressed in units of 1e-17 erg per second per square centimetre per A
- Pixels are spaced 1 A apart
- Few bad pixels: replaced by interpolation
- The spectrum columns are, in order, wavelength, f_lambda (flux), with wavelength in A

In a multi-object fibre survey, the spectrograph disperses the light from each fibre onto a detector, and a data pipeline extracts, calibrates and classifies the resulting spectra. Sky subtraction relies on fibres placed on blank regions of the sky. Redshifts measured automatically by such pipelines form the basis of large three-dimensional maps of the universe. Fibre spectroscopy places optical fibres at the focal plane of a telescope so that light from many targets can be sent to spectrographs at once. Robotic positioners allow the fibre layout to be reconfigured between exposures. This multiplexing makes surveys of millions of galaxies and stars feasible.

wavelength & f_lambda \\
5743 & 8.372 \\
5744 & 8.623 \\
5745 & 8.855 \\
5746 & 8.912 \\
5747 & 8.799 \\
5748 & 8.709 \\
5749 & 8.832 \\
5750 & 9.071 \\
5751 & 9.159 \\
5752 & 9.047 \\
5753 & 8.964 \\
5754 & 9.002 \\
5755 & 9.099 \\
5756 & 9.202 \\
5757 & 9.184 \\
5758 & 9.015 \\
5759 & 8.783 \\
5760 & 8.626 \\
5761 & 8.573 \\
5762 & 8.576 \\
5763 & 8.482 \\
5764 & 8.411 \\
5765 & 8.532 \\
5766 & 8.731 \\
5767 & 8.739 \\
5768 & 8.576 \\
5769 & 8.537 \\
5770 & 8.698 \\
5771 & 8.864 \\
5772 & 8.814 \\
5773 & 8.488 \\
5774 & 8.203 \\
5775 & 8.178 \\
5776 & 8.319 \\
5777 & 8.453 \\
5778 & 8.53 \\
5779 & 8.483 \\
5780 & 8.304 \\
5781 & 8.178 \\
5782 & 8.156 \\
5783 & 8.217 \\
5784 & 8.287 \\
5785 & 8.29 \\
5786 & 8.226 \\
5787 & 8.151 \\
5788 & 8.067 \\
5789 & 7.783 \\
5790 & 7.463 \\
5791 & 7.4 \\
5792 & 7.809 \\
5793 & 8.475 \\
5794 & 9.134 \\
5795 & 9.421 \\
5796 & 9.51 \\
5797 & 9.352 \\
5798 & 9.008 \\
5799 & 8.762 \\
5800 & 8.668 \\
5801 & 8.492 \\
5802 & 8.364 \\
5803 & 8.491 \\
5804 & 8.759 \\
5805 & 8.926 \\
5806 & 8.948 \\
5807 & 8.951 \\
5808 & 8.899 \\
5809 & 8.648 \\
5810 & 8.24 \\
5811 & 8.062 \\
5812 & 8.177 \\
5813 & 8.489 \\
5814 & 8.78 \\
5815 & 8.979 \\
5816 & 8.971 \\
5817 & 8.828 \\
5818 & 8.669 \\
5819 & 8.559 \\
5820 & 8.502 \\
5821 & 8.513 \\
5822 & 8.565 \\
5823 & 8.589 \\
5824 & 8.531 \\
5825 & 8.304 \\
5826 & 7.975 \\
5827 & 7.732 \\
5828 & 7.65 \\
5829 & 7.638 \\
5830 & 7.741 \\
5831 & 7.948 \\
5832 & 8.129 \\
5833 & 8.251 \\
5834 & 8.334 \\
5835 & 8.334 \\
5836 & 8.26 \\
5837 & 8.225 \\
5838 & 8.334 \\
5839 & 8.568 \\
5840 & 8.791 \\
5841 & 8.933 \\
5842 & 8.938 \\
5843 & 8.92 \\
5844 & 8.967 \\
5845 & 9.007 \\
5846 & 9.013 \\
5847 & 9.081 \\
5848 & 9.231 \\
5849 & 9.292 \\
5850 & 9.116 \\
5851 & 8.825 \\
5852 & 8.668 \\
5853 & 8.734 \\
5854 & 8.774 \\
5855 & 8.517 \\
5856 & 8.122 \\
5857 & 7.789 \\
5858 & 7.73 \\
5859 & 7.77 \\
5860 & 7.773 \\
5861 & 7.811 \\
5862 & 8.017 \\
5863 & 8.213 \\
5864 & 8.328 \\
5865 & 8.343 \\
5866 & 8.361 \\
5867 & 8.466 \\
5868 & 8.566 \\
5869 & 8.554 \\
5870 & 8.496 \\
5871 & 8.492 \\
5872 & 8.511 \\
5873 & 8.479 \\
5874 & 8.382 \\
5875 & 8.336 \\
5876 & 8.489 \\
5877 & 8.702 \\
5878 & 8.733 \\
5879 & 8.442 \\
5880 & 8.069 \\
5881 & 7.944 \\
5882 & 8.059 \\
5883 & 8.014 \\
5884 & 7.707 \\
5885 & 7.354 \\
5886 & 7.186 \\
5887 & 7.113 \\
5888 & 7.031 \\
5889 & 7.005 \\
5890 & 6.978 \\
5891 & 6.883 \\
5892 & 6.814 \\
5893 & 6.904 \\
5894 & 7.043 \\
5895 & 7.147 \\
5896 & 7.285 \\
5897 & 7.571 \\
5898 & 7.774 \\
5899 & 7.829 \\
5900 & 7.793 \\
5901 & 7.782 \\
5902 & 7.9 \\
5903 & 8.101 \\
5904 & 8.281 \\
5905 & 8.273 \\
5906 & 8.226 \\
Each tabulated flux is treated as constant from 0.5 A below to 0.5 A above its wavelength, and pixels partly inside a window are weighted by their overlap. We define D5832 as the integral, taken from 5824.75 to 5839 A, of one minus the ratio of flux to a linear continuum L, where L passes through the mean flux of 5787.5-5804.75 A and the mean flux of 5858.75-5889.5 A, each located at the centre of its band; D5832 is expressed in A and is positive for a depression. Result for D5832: 0.4 A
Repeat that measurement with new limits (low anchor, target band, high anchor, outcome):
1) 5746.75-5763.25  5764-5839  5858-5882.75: 1.8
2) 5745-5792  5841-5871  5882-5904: -3.0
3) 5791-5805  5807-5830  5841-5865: 0.7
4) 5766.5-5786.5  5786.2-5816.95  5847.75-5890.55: -0.8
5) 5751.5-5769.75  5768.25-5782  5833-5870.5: 0.4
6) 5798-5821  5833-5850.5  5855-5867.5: -1.0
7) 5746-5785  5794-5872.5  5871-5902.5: -3.8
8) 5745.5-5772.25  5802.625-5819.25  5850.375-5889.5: -0.3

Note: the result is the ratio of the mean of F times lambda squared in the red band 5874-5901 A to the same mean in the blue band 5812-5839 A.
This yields 0.94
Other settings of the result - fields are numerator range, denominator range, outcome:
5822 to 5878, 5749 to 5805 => 1.01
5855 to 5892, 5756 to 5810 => 0.96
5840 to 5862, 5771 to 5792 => 1.07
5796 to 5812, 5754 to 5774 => 1.01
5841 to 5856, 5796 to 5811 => 1.03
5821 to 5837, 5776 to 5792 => 1.02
